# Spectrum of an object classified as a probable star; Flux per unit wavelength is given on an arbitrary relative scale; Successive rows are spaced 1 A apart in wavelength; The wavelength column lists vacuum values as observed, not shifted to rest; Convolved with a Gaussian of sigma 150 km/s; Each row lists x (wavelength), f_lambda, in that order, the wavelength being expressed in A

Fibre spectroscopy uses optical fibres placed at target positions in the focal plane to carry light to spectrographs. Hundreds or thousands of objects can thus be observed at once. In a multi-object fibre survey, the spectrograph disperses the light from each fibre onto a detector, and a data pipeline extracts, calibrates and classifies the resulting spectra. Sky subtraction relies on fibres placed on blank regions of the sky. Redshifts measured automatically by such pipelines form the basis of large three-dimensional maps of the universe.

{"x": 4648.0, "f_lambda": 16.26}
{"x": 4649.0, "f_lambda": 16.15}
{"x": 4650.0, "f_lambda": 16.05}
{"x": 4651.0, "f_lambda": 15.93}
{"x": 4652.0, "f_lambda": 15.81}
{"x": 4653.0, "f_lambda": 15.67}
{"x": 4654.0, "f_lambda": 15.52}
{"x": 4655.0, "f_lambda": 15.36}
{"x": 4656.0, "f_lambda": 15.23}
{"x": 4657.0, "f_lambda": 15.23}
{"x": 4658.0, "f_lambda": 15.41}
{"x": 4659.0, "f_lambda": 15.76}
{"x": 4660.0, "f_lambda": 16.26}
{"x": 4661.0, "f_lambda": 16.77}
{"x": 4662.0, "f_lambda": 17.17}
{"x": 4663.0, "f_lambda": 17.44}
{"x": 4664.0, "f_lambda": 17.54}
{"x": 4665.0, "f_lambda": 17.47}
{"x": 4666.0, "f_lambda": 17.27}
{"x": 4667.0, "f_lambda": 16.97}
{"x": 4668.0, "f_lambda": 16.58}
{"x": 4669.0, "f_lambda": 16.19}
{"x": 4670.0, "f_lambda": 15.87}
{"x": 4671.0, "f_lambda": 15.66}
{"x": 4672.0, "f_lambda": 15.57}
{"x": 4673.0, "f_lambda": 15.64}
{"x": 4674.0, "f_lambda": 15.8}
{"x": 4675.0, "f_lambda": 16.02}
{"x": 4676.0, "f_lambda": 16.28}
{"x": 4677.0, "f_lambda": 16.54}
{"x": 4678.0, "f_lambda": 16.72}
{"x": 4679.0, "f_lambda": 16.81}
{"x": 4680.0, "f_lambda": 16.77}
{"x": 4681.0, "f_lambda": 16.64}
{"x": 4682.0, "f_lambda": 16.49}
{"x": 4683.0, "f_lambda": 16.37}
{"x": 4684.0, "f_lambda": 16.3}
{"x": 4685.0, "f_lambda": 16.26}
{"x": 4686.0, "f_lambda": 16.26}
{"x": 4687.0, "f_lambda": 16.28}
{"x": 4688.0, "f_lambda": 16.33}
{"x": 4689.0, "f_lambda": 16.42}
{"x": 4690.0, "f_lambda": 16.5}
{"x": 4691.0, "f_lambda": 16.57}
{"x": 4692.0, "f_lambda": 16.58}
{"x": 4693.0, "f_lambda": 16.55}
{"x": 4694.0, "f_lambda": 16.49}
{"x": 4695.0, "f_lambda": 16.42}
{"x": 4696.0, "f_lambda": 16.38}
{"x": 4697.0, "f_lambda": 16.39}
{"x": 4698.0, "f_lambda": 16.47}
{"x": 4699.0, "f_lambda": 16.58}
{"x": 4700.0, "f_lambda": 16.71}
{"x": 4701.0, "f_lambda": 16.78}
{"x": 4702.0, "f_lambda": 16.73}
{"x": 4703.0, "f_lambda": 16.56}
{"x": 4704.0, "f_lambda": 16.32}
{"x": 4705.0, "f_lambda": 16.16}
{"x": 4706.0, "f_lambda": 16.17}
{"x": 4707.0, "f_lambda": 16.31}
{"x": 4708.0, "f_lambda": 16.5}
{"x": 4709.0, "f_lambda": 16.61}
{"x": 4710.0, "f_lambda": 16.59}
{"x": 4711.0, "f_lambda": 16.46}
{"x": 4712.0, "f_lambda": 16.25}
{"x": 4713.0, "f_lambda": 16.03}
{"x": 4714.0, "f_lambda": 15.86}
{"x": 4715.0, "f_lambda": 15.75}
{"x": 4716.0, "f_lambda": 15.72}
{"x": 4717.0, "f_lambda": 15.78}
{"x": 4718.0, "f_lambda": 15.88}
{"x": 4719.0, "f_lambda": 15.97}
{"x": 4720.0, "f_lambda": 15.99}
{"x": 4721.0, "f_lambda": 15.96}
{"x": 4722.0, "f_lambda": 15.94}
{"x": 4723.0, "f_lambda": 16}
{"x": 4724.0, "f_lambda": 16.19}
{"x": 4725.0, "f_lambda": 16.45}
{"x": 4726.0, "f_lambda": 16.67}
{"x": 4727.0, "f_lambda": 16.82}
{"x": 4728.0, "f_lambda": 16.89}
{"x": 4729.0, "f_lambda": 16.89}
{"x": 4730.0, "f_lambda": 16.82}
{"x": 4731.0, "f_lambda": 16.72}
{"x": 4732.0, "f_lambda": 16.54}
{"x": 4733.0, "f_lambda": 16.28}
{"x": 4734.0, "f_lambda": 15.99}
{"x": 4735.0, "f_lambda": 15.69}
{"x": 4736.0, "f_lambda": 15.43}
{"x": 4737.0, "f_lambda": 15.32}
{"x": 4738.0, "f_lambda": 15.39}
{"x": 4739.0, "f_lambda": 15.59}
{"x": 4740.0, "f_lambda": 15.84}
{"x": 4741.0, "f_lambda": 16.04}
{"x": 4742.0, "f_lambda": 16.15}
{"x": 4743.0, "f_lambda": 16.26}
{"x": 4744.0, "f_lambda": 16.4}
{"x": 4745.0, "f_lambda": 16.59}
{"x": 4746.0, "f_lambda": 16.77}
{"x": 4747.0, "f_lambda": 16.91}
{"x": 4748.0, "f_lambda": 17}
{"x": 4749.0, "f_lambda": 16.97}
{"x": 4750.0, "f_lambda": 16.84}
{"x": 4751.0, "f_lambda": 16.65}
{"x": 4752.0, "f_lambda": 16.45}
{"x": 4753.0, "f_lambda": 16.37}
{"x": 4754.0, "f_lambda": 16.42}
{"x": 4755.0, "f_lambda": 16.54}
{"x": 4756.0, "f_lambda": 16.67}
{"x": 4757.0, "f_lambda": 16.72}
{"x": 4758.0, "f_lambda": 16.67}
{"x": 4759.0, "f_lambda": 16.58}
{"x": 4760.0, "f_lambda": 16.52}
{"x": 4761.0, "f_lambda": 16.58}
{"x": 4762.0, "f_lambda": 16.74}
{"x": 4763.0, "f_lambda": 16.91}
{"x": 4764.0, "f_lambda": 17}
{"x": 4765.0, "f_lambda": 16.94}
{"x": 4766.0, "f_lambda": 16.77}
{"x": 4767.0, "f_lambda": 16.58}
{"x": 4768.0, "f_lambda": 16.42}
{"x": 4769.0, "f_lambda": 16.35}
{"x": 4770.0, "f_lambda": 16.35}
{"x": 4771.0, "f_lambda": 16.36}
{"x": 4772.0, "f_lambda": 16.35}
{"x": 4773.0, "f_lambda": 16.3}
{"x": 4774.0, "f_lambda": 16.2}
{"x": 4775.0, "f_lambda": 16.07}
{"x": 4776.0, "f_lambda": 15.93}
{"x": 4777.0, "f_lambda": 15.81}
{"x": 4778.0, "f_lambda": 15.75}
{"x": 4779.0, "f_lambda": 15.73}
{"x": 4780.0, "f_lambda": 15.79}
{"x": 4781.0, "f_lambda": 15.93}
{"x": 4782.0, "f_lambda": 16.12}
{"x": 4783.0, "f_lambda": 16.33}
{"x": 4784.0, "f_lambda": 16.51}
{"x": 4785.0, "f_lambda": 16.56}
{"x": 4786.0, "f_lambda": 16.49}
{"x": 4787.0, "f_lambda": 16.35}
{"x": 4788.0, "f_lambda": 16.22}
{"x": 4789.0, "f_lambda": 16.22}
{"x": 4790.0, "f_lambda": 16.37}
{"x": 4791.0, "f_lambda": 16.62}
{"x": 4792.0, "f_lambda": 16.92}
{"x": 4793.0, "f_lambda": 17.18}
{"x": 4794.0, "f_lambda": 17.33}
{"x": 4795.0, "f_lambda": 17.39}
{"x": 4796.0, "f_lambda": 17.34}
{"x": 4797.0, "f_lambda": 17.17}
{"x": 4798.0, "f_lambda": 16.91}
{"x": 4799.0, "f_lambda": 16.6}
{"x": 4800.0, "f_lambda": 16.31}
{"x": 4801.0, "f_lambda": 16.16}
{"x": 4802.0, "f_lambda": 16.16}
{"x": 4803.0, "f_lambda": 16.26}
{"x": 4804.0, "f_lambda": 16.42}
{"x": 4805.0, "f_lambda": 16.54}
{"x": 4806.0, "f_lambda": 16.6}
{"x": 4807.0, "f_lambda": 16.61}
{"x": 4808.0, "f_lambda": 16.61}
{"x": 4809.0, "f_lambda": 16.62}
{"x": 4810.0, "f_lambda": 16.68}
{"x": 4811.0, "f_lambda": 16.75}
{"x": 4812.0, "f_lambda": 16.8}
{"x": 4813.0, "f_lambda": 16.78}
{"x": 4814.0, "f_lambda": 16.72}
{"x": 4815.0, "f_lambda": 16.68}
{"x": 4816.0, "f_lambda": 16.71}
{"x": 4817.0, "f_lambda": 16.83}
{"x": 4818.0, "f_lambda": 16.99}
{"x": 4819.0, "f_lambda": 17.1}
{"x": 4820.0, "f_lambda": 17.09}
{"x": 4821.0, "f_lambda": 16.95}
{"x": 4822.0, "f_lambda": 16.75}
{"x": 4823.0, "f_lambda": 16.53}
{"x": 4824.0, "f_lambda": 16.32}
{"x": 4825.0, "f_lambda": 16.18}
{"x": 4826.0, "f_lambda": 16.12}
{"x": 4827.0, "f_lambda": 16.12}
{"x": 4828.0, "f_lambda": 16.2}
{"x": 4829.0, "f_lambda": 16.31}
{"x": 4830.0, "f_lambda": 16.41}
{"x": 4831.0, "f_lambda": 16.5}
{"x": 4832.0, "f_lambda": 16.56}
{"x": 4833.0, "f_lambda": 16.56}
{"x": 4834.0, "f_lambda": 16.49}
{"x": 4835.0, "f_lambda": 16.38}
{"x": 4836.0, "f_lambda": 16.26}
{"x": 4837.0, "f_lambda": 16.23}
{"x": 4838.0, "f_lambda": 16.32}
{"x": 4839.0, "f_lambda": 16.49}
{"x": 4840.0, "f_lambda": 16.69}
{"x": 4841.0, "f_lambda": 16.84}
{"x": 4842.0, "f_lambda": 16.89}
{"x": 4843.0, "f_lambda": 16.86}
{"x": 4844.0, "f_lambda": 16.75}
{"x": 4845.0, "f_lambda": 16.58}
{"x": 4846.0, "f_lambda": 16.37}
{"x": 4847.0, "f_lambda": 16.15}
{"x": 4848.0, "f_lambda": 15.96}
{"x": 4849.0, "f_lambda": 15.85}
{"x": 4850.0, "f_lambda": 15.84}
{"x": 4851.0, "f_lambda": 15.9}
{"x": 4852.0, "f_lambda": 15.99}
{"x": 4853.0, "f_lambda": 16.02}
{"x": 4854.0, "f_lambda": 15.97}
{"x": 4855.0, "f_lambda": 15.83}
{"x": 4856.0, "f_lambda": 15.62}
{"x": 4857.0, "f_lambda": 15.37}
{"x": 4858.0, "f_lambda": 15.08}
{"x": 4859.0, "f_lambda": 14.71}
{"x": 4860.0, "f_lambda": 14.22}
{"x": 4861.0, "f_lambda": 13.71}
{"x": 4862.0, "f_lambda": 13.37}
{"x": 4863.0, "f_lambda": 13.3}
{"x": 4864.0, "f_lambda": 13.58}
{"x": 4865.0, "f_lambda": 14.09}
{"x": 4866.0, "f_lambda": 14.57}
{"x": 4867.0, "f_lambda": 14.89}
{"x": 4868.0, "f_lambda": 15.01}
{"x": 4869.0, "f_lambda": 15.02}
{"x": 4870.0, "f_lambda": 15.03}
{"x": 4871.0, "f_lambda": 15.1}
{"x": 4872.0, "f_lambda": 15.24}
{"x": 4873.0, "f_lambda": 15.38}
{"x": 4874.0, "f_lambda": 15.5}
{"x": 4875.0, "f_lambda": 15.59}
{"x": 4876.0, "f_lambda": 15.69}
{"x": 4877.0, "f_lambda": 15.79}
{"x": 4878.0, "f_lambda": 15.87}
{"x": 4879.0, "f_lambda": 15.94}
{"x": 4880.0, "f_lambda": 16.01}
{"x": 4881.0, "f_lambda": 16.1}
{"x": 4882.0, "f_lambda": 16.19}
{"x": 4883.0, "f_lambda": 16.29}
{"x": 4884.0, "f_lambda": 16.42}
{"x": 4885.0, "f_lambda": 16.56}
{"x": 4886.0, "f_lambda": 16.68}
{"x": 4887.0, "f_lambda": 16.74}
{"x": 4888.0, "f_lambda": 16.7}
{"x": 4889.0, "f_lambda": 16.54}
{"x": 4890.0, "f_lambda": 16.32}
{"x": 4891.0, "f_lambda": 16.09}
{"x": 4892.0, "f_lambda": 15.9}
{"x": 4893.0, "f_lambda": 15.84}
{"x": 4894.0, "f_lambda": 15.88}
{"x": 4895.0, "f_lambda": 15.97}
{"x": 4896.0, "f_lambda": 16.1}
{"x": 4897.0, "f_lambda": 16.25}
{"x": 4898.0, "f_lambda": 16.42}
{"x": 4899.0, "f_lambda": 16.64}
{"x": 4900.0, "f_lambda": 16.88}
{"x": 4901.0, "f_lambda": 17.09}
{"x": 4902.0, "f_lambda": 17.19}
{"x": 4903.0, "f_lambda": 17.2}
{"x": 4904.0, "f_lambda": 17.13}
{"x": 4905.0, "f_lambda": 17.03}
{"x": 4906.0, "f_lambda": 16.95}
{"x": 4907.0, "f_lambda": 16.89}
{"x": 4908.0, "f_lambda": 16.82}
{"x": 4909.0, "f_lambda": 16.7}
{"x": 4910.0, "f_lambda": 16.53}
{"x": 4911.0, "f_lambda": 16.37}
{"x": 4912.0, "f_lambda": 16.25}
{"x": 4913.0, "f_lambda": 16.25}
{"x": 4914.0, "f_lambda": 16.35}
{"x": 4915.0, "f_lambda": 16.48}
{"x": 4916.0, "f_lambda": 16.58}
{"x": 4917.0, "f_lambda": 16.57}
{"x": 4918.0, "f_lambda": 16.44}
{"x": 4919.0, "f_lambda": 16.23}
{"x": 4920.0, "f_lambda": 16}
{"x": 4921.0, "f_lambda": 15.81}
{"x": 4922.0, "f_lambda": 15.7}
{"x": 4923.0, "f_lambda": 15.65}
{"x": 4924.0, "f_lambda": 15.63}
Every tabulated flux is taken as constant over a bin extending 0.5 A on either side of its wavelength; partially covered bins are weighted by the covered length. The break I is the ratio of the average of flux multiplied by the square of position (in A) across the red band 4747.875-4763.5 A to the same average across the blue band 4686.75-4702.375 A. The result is 1.0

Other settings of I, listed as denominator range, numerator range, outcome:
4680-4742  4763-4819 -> 1.05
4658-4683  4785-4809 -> 1.06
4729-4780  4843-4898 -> 1.00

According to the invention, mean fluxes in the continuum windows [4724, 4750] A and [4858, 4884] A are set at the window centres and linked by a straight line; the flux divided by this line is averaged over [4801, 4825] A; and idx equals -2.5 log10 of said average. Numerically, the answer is -0.069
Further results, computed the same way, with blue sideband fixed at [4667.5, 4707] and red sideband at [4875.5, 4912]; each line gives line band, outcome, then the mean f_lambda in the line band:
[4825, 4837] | 0.005 mag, 16.3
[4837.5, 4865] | 0.055 mag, 15.6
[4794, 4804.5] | -0.020 mag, 16.7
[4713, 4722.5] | 0.033 mag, 15.9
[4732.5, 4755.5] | 0.008 mag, 16.3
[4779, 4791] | 0.009 mag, 16.3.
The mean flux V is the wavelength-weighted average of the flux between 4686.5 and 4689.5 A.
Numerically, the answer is 16.3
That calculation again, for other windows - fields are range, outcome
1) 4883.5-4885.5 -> 16.5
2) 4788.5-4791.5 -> 16.4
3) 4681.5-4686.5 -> 16.3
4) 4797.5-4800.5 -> 16.6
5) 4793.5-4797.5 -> 17.3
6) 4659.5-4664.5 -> 17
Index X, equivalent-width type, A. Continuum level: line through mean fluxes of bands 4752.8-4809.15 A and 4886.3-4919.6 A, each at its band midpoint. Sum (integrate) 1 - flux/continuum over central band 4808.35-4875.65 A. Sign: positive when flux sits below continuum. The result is 2.3 A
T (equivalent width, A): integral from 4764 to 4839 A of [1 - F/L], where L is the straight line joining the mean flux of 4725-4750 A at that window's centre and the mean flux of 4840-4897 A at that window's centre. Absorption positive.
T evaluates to -2.2 A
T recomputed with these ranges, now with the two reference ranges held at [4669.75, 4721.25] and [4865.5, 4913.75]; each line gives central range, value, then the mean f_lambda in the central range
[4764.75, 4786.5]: 0.0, 16.2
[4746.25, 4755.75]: -0.3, 16.7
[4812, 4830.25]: -0.5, 16.6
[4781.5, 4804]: -0.5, 16.6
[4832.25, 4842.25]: -0.2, 16.5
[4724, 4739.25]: 0.0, 16.2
